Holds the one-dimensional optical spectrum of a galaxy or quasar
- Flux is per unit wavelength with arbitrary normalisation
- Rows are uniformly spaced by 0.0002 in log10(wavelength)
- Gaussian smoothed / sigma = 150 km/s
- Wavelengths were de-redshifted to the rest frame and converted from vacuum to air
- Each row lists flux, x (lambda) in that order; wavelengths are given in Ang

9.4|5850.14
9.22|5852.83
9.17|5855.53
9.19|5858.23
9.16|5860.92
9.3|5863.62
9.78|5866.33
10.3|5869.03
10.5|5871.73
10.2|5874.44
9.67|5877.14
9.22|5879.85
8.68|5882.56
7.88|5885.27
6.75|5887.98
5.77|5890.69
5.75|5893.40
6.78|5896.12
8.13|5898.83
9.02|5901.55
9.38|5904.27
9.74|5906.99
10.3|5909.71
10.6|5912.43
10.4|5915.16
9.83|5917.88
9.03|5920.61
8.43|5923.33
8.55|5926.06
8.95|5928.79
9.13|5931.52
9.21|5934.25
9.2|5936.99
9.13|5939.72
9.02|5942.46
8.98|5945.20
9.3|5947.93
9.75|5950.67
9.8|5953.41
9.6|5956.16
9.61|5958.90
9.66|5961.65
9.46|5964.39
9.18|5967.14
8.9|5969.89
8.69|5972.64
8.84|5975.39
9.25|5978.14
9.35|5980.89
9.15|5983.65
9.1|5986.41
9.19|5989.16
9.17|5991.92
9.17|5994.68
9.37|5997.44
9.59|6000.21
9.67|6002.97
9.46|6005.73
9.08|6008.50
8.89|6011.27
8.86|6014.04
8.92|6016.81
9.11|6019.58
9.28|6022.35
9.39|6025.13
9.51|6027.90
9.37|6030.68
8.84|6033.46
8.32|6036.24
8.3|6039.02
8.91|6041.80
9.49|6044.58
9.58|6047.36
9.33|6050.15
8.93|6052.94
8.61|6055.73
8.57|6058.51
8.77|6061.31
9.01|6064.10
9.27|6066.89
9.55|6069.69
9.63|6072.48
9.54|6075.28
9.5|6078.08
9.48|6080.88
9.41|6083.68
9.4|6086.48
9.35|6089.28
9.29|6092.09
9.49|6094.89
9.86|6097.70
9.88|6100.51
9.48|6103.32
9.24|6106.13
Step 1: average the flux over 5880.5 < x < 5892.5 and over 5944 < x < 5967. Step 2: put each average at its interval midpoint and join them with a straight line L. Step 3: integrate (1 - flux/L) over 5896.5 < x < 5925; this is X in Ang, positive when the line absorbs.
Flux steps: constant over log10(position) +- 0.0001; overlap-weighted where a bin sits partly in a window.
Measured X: -4.5 Ang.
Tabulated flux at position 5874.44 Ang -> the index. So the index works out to 10.2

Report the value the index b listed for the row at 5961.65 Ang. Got 9.66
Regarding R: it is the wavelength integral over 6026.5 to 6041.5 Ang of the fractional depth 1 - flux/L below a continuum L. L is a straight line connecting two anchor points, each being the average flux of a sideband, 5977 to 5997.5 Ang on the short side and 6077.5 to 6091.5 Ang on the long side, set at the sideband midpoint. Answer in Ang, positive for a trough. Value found 0.7 Ang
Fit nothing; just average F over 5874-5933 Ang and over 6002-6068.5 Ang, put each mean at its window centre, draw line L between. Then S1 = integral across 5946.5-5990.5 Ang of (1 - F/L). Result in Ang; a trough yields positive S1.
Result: -2.06 Ang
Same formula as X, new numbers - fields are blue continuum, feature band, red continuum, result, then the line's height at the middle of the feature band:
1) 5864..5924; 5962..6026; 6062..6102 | 0.21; 9.21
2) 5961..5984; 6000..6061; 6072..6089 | 1.63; 9.33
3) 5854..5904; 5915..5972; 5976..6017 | -1.94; 8.96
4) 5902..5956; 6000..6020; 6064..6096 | 0.51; 9.42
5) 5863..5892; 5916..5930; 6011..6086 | -0.07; 8.97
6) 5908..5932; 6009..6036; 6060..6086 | 0.88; 9.4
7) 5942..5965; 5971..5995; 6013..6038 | 0.55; 9.31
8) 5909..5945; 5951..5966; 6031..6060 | -0.66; 9.22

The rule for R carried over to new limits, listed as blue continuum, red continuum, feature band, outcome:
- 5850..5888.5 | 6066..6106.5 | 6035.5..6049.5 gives 0.7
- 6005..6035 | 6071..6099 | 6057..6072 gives 0.5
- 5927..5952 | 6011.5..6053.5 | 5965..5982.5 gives 0.2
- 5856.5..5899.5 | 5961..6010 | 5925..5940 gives -0.2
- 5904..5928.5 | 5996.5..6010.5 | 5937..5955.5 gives 0.4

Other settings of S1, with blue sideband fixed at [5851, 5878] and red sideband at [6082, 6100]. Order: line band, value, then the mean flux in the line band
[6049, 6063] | 1.0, 8.84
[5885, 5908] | 4.7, 7.65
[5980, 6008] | 0.7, 9.31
